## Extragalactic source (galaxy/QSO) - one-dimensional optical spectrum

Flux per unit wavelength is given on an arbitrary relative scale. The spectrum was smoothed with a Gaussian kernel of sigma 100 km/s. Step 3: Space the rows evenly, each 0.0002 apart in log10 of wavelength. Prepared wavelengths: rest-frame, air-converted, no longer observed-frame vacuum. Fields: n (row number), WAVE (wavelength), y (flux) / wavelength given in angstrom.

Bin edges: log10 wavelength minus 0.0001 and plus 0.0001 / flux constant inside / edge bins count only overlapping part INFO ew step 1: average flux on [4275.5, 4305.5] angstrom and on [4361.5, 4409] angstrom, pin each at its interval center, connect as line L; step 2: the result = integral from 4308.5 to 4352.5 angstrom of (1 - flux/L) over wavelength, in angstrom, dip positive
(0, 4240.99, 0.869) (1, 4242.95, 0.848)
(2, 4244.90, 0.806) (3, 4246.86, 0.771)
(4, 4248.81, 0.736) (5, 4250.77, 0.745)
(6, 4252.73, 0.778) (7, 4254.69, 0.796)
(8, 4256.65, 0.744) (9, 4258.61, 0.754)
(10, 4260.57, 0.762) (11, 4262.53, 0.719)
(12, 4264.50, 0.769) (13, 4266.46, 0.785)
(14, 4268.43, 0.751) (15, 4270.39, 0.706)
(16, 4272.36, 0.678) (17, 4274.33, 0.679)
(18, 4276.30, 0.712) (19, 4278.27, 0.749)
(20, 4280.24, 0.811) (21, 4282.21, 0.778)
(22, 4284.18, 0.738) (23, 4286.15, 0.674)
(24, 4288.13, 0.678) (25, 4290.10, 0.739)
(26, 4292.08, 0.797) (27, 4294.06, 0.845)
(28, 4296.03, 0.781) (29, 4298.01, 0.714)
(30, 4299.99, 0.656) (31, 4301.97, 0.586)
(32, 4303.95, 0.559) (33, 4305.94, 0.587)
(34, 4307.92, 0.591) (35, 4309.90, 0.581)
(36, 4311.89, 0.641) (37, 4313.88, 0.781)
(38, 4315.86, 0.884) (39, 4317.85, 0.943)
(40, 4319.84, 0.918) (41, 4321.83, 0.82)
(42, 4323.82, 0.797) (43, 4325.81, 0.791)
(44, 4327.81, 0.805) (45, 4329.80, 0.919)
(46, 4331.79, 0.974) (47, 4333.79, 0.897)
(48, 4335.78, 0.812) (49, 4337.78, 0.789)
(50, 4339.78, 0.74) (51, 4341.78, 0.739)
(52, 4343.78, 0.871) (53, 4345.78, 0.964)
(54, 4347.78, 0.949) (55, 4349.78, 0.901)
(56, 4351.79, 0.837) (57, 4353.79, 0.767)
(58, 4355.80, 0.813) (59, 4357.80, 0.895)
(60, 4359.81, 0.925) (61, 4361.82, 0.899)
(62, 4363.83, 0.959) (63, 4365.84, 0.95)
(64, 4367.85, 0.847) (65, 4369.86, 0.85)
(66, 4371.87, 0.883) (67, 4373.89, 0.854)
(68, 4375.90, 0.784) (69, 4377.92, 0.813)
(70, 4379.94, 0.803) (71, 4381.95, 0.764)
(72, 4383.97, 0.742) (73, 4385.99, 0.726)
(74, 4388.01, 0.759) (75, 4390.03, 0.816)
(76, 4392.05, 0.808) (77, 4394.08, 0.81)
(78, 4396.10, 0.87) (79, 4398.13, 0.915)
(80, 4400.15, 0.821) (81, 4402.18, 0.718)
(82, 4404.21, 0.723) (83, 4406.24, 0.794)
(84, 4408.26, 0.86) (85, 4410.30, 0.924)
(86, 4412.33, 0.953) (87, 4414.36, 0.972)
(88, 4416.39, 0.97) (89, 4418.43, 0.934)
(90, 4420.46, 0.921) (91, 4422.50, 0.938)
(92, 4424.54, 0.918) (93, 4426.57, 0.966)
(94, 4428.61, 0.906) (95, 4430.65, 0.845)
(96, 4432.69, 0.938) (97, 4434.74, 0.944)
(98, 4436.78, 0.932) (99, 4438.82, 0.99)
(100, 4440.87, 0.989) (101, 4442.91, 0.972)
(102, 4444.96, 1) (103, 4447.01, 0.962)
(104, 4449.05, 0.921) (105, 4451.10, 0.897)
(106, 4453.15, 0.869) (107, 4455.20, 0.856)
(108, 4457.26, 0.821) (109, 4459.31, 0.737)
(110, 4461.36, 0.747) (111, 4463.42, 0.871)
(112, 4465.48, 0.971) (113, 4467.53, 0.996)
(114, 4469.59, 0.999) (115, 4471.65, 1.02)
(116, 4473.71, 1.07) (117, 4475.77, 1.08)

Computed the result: -4.0 angstrom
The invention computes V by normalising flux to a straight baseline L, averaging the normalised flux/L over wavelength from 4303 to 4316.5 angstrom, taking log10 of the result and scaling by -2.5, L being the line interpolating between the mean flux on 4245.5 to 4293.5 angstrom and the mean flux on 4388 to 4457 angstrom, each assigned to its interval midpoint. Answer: 0.20 mag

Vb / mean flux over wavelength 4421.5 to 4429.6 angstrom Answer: 0.933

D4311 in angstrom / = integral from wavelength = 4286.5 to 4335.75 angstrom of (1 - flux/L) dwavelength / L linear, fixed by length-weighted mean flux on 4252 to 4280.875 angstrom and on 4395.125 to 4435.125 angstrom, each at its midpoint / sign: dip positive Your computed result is 1.74 angstrom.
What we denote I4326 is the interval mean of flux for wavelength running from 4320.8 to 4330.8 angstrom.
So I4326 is 0.827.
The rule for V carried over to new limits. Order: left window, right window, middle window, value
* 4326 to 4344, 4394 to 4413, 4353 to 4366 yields -0.06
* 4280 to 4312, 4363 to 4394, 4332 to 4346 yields -0.10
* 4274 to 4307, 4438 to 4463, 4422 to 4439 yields -0.07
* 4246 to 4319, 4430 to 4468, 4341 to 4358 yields -0.08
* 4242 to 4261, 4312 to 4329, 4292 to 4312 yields 0.23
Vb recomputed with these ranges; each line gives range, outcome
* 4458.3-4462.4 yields 0.742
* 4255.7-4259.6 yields 0.75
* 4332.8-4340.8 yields 0.809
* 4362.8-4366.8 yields 0.954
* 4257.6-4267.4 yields 0.758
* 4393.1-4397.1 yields 0.841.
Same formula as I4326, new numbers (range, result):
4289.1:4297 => 0.791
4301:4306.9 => 0.577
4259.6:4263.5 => 0.741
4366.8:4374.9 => 0.859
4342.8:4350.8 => 0.921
